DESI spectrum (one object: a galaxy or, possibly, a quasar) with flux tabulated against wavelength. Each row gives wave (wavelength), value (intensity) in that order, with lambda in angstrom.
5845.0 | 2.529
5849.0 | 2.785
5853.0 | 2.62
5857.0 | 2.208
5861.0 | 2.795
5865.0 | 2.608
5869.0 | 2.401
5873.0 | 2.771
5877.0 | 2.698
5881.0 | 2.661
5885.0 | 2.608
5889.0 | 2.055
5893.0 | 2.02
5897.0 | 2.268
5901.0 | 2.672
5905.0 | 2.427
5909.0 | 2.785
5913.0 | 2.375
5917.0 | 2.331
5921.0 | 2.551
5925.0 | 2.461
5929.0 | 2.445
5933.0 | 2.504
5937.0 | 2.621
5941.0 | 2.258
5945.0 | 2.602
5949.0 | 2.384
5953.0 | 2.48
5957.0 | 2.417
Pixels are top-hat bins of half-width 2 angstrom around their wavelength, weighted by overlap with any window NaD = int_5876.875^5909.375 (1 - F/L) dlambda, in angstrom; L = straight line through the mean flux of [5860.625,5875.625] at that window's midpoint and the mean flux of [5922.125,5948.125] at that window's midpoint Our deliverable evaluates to 1.7 angstrom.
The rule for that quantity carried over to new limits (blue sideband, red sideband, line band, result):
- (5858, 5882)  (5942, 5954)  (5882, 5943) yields 2.8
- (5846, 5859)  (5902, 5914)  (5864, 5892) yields 0.2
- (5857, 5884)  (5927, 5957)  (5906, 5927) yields 0.2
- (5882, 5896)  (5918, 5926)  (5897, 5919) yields -1.0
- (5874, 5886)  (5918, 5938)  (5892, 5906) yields 1.3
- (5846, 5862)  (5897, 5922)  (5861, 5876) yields -0.4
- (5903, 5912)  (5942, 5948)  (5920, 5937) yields 0.3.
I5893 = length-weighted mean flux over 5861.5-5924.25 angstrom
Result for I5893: 2.49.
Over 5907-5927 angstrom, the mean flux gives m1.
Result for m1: 2.5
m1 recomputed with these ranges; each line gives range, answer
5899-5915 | 2.56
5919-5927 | 2.51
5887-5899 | 2.11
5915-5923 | 2.44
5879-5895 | 2.34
